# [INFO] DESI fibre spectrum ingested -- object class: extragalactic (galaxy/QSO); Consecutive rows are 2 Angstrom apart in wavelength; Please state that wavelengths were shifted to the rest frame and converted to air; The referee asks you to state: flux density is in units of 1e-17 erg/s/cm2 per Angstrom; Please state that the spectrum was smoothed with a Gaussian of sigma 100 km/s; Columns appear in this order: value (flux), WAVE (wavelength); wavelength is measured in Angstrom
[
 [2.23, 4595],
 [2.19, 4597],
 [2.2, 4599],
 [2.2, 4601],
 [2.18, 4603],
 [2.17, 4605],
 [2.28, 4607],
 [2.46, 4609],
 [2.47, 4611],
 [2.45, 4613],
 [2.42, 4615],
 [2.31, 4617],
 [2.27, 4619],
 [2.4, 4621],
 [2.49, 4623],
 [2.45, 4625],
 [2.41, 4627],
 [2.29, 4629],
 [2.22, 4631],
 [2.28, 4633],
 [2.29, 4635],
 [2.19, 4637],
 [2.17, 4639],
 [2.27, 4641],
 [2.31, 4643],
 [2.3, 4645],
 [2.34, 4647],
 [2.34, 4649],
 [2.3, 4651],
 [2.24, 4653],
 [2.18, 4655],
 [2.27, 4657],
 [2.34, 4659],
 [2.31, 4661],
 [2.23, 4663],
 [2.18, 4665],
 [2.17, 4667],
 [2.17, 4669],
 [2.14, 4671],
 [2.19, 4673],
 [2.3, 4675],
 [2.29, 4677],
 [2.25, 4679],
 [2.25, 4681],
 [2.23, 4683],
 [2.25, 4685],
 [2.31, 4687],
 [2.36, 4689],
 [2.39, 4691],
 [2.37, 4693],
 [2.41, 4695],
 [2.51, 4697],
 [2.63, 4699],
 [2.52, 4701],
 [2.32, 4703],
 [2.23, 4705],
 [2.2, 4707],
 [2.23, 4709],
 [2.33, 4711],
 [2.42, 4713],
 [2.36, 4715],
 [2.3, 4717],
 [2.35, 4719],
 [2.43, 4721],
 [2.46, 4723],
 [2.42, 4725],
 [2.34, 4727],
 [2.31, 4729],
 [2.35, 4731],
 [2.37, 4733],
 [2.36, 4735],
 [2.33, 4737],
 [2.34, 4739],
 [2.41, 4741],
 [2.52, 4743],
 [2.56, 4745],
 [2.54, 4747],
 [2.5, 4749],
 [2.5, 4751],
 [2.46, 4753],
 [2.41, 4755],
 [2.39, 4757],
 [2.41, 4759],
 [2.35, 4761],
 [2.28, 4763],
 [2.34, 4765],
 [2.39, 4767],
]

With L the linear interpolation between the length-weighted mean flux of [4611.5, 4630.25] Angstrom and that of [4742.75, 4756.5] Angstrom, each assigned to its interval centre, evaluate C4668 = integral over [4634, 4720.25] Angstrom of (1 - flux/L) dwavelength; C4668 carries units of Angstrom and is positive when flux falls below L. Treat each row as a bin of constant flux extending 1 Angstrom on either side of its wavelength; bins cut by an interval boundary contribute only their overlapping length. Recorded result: 4.9 Angstrom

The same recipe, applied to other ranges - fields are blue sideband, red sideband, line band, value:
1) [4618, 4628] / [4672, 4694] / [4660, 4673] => 0.7 Angstrom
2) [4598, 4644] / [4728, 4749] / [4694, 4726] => 0.1 Angstrom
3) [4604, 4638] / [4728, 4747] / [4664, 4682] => 1.2 Angstrom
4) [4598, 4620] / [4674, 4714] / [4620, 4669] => 0.7 Angstrom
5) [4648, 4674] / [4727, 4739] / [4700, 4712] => 0.0 Angstrom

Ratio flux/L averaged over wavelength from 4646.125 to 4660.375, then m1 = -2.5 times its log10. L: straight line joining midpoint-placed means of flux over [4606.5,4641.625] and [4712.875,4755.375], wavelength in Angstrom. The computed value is 0.03 mag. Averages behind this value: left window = 2.34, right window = 2.41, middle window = 2.29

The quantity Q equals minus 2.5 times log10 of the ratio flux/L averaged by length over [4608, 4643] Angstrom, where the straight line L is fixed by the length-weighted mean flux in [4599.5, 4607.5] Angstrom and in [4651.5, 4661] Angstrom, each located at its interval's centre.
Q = -0.05 mag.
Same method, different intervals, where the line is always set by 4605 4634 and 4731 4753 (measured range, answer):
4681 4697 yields 0.03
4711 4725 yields 0.02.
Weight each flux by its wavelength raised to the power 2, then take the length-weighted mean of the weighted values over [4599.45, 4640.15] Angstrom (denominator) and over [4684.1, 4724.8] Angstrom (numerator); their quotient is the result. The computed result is 1.06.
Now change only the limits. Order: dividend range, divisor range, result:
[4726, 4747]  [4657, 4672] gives 1.11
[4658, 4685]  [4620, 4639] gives 0.98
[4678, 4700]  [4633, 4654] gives 1.06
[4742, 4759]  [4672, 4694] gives 1.11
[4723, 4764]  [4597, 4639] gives 1.10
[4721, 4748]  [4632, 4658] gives 1.10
